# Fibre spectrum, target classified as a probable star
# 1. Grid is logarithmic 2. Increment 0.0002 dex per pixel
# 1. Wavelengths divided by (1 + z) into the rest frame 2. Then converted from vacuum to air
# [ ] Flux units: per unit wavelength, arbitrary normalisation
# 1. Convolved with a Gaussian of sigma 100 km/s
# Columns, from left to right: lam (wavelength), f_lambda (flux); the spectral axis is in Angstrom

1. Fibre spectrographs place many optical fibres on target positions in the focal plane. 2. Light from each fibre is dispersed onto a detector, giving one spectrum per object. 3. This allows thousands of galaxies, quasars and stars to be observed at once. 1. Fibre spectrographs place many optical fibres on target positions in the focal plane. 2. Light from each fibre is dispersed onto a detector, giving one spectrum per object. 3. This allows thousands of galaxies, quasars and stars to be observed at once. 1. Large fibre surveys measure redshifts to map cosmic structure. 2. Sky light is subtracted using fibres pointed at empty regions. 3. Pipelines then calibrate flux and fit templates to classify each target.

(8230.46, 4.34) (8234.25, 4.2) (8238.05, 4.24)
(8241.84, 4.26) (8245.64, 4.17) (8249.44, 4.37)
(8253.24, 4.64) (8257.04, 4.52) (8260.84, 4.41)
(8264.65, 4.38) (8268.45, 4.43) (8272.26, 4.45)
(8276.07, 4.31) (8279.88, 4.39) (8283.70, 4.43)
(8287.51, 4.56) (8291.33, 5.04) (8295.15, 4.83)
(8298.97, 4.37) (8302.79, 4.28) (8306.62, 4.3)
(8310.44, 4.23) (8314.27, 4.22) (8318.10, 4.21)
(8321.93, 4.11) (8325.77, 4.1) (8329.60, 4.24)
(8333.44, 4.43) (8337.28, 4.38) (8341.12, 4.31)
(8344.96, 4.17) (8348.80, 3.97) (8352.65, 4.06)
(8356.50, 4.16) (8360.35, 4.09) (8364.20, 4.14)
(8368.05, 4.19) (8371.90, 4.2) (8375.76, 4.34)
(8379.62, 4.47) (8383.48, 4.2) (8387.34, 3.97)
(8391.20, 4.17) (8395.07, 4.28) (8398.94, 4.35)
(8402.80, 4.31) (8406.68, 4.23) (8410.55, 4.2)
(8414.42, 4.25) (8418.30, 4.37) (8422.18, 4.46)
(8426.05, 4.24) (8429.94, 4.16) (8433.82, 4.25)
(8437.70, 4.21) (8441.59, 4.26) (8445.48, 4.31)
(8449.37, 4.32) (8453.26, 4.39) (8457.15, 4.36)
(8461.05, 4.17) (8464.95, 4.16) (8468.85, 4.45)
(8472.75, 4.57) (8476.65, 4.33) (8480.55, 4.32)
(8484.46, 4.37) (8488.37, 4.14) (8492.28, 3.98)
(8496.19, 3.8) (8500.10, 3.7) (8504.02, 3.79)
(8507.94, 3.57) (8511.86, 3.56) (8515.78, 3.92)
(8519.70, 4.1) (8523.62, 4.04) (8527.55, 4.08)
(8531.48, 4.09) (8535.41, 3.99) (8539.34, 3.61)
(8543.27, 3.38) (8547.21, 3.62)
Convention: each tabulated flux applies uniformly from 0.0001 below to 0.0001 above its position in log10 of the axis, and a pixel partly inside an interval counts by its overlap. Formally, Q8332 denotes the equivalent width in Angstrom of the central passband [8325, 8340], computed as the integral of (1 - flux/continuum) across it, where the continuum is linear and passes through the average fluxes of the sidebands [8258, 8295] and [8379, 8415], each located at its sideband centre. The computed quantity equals 0.26 Angstrom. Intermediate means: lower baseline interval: 4.51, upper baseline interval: 4.23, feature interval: 4.3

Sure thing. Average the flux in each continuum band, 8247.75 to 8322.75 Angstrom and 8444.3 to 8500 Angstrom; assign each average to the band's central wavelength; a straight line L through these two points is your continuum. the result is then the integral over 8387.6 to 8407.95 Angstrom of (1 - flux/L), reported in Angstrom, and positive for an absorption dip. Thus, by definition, 0.3 Angstrom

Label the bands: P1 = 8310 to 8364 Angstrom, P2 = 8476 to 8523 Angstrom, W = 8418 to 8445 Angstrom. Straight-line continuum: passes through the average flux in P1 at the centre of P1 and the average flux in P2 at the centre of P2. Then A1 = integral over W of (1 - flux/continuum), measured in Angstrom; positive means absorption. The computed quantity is -1.5 Angstrom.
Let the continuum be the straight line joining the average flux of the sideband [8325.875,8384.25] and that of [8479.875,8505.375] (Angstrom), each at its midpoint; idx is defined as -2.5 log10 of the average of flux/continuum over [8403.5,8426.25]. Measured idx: -0.04 mag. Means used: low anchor 4.22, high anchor 4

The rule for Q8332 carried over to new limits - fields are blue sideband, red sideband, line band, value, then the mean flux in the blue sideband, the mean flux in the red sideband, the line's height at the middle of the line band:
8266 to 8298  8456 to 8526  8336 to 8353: 0.86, 4.55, 4.07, 4.4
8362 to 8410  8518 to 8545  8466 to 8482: -1.48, 4.24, 3.9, 4.03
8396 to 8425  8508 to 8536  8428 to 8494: -2.23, 4.31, 3.94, 4.14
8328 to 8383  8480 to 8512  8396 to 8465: -3.78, 4.22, 3.92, 4.06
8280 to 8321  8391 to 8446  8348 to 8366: 1.10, 4.44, 4.27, 4.36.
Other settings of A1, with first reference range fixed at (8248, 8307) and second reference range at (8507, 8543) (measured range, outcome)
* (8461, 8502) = -2.1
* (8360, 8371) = 0.3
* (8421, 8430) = -0.4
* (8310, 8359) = 1.7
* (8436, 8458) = -1.3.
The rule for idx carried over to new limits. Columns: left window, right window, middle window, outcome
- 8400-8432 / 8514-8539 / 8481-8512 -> 0.050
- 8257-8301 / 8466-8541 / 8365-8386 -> 0.009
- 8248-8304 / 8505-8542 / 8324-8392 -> 0.023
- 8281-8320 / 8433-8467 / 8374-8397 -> 0.028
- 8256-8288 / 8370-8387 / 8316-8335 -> 0.034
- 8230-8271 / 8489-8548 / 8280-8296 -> -0.093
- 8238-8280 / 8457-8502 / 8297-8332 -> 0.027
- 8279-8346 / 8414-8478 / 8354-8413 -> 0.030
